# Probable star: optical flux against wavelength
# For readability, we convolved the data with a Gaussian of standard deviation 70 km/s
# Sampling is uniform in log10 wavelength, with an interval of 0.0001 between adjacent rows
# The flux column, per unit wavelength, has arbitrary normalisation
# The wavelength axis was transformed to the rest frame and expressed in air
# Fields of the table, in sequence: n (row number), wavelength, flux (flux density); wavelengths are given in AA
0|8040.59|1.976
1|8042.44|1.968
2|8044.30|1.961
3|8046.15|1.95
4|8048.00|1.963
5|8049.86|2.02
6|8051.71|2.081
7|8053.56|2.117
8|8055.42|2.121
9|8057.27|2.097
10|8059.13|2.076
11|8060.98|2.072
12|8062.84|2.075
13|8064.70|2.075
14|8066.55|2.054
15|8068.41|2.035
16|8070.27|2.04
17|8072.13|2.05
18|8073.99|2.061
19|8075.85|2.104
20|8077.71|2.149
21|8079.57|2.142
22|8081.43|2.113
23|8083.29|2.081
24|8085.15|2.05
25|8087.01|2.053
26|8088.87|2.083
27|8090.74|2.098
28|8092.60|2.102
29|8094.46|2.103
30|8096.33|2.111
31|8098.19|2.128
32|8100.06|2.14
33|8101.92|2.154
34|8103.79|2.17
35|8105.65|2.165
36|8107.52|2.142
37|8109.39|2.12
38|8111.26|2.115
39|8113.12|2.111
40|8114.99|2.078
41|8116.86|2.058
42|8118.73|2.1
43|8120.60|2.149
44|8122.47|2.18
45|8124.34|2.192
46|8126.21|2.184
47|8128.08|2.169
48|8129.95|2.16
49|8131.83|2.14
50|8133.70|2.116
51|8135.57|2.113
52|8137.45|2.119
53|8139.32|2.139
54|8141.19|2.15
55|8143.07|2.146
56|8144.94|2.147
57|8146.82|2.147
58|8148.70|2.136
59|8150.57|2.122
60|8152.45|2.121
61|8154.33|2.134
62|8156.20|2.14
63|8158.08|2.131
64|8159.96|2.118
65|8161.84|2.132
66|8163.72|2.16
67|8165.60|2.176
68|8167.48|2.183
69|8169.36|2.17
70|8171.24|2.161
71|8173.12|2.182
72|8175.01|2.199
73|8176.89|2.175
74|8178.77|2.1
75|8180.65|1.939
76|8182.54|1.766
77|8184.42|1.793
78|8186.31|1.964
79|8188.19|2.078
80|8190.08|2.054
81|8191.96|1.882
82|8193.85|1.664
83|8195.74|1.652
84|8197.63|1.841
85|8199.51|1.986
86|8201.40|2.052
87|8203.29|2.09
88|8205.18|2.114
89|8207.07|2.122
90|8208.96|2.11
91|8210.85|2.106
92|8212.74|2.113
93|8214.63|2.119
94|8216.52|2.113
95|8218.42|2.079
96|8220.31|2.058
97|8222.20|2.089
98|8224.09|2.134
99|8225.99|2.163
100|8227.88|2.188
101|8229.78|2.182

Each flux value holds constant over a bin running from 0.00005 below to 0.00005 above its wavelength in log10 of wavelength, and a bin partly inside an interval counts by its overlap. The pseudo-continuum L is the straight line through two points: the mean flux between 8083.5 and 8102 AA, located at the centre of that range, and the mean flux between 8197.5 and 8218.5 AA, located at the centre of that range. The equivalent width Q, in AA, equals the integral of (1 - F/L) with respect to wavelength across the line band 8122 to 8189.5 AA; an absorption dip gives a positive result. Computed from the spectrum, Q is -0.9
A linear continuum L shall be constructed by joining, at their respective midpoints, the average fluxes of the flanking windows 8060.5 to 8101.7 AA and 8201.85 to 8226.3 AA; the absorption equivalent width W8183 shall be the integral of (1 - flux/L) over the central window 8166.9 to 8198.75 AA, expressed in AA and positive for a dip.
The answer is 1.8 AA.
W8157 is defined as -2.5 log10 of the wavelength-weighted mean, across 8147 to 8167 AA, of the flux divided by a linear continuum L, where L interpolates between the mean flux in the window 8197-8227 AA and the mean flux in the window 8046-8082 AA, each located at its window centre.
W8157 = -0.03 mag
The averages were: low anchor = 2.07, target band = 2.14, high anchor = 2.08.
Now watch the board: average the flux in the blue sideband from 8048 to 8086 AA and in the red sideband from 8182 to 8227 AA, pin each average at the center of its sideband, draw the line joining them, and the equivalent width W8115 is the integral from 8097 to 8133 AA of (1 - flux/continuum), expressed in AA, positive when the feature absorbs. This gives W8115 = -1.5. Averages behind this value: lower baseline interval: 2.08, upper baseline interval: 2.01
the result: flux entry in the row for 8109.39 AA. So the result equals 2.12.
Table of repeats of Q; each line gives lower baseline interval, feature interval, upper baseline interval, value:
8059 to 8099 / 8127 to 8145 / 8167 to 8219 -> -0.7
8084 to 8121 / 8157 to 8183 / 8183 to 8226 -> -1.0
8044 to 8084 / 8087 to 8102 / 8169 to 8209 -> -0.4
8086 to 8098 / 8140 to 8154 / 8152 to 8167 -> 0.0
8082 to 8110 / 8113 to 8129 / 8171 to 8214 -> -0.4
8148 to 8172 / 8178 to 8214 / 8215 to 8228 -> 2.6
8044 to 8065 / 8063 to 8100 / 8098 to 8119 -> 0.0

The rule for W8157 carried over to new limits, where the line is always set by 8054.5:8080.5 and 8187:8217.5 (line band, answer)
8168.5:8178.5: -0.08 mag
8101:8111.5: -0.04 mag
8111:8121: -0.02 mag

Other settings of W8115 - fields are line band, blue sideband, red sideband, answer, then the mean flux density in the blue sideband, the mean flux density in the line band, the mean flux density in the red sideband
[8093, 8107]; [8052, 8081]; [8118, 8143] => -0.1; 2.08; 2.14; 2.15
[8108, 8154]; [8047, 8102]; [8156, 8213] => -1.6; 2.08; 2.13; 2.04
